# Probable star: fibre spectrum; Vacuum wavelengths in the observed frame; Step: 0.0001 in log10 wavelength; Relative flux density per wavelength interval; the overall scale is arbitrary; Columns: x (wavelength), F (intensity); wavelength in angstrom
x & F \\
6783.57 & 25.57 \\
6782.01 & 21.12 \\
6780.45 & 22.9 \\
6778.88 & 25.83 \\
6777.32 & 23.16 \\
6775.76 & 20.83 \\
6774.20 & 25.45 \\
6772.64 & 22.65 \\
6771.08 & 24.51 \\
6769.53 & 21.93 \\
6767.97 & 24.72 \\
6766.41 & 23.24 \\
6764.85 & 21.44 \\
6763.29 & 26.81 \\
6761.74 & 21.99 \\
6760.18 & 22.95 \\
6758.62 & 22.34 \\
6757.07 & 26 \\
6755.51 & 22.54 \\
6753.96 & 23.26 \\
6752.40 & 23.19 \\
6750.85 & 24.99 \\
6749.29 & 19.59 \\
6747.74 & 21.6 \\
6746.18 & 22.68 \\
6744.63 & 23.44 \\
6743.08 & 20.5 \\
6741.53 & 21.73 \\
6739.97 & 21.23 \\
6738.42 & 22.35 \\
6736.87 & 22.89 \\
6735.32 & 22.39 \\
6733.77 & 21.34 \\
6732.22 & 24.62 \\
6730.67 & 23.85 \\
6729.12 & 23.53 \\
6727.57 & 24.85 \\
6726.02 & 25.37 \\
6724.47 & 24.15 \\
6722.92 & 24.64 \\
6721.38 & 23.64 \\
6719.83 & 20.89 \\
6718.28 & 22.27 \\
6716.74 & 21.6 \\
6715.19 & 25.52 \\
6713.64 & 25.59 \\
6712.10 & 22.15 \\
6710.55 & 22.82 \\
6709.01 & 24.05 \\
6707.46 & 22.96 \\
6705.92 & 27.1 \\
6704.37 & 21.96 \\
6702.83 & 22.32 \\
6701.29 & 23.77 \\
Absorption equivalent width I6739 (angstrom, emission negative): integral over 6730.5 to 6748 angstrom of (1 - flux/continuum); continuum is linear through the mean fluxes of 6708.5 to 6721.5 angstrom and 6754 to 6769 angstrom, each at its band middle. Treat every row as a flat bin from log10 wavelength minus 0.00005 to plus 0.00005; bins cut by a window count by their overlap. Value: 0.73 angstrom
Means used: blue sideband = 23.1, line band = 22.4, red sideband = 23.5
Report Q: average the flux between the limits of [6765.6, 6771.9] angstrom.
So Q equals 23.6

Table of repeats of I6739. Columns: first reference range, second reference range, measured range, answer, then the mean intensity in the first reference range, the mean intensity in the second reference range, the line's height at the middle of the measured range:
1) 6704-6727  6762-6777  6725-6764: 0.9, 23.7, 23.5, 23.6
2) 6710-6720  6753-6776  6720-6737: -0.4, 23.1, 23.4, 23.2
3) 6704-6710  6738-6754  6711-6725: 0.1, 24.1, 22.2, 23.6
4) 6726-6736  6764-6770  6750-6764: -0.4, 23.6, 22.9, 23.1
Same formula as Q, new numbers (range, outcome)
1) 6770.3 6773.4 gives 23.6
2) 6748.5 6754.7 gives 22.7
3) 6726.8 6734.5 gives 23.6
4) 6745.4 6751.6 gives 22.2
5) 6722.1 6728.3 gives 24.8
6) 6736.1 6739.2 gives 22.6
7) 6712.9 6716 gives 25.5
